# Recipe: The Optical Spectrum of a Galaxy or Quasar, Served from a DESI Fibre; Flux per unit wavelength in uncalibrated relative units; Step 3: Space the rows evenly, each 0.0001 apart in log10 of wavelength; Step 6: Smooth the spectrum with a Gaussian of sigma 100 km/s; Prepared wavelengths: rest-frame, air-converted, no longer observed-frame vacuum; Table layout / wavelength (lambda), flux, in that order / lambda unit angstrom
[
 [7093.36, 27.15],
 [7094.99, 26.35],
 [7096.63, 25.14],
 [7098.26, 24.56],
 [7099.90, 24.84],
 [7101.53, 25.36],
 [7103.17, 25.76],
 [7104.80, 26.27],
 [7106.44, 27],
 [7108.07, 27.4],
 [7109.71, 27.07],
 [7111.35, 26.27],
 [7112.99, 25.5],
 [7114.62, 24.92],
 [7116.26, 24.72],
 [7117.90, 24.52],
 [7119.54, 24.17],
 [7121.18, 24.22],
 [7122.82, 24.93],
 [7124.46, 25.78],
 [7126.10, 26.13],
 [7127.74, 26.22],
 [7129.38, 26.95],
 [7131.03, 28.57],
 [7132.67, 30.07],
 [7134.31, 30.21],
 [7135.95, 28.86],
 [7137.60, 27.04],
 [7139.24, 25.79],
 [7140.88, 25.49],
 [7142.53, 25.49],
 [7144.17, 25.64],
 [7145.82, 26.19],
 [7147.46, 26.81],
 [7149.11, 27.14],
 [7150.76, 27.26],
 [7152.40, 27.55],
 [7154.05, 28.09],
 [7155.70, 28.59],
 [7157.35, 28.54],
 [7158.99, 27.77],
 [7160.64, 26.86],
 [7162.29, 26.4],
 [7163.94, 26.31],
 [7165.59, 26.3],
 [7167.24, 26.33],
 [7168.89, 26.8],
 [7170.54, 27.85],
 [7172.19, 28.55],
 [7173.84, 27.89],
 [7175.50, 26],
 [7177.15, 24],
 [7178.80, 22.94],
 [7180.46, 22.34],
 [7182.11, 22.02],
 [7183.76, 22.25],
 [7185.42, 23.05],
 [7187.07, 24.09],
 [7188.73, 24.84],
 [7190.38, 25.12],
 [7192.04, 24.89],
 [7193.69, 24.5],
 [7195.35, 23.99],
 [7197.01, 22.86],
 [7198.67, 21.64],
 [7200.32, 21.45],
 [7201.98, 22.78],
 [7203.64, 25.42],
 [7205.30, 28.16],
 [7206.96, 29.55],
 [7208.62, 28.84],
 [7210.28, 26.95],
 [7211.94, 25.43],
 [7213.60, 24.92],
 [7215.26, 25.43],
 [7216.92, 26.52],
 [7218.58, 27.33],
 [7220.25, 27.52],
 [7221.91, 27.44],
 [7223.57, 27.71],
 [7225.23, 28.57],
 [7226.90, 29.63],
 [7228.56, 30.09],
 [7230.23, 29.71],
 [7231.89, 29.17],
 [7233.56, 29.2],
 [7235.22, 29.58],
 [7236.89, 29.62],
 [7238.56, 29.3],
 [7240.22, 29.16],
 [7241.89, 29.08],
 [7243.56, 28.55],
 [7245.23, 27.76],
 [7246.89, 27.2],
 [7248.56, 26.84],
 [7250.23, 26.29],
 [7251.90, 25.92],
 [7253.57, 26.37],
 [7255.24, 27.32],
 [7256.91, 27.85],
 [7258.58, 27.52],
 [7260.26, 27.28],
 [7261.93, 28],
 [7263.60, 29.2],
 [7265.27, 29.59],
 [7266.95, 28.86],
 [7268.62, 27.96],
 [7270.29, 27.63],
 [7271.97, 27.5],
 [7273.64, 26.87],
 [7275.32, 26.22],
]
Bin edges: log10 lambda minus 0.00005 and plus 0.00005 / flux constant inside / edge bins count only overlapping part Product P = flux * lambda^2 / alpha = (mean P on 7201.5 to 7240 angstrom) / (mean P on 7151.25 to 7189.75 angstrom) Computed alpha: 1.1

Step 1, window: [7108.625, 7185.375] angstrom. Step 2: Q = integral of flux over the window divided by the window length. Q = 26.3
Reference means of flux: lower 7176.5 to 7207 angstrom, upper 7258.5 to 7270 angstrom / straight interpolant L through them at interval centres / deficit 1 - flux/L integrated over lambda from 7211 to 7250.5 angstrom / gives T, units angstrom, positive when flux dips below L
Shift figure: -2.63 angstrom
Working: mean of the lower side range 23.9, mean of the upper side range 28.4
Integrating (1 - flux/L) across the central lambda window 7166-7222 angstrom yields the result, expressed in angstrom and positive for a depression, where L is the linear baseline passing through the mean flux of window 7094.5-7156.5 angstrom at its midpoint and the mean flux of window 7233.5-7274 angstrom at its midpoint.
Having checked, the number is 4.1 angstrom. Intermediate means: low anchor 26.4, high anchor 28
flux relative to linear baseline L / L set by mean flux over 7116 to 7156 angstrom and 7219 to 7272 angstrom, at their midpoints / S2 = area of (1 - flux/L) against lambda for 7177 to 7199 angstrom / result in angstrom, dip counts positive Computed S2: 3.1 angstrom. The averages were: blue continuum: 26.7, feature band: 23.5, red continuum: 28.2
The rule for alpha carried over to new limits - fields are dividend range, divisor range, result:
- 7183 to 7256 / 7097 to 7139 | 1.04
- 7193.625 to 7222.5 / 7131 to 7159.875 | 0.95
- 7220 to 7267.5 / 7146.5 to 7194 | 1.11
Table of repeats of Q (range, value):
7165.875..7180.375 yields 26.1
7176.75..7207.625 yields 24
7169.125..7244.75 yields 26.4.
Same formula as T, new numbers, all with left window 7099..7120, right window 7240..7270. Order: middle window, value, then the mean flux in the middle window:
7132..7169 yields -1.28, 27.2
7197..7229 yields 0.86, 26.5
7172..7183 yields 0.86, 24.6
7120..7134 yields -0.39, 26.7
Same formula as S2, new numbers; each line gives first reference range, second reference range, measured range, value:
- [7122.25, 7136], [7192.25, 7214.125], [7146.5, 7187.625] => 0.3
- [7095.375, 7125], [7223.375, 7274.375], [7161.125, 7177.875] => 0.0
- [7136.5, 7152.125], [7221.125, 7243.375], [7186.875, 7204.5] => 2.6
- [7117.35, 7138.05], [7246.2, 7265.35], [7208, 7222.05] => 0.3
